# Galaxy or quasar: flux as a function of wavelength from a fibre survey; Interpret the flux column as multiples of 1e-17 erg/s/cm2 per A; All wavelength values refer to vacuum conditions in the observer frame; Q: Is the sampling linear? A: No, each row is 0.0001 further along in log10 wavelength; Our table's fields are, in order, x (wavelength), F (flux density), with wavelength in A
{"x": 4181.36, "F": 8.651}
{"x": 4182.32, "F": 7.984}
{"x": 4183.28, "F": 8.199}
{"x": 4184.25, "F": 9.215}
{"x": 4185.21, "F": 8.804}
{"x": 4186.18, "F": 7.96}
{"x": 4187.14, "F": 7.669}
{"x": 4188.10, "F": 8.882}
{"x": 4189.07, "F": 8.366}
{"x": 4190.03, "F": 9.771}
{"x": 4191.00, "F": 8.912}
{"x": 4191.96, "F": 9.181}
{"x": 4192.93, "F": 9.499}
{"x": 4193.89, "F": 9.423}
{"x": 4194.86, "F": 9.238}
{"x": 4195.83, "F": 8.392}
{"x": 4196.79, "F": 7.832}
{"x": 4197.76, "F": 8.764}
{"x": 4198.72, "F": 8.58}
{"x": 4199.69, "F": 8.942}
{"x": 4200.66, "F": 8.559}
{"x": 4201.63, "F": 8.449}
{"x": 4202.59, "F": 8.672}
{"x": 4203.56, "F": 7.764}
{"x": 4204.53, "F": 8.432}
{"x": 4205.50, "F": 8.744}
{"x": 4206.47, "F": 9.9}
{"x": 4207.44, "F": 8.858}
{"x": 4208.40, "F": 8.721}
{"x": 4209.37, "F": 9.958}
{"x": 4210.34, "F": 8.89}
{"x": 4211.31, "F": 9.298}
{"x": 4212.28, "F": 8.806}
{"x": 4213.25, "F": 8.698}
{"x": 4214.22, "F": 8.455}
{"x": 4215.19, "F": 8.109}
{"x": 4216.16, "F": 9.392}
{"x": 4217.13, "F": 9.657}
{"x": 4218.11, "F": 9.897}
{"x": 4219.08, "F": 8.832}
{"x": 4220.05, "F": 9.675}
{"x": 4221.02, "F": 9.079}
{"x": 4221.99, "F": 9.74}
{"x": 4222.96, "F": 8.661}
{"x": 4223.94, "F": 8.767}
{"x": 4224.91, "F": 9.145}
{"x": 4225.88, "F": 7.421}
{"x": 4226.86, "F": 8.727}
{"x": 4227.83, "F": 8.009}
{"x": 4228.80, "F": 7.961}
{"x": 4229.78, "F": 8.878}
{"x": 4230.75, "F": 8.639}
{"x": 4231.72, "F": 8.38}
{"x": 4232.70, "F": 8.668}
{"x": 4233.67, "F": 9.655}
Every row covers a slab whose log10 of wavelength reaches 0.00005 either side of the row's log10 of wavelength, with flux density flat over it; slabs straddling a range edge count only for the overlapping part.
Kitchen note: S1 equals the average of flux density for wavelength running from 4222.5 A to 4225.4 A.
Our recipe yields 8.85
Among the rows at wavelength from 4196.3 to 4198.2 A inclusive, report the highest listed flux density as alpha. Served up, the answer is 8.764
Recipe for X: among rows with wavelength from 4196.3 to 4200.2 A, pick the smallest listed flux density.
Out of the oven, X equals 7.832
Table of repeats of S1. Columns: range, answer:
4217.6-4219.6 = 9.34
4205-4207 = 9.28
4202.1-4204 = 8.25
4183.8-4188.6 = 8.5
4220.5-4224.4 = 9.07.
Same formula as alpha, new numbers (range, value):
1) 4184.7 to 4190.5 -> 9.771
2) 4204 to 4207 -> 9.9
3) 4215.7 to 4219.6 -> 9.897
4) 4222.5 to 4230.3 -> 9.145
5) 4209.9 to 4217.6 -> 9.657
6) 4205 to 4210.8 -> 9.958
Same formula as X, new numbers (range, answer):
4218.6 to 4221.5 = 8.832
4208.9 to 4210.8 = 8.89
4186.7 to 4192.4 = 7.669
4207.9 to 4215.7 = 8.109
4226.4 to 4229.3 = 7.961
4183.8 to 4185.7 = 8.804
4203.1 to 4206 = 7.764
